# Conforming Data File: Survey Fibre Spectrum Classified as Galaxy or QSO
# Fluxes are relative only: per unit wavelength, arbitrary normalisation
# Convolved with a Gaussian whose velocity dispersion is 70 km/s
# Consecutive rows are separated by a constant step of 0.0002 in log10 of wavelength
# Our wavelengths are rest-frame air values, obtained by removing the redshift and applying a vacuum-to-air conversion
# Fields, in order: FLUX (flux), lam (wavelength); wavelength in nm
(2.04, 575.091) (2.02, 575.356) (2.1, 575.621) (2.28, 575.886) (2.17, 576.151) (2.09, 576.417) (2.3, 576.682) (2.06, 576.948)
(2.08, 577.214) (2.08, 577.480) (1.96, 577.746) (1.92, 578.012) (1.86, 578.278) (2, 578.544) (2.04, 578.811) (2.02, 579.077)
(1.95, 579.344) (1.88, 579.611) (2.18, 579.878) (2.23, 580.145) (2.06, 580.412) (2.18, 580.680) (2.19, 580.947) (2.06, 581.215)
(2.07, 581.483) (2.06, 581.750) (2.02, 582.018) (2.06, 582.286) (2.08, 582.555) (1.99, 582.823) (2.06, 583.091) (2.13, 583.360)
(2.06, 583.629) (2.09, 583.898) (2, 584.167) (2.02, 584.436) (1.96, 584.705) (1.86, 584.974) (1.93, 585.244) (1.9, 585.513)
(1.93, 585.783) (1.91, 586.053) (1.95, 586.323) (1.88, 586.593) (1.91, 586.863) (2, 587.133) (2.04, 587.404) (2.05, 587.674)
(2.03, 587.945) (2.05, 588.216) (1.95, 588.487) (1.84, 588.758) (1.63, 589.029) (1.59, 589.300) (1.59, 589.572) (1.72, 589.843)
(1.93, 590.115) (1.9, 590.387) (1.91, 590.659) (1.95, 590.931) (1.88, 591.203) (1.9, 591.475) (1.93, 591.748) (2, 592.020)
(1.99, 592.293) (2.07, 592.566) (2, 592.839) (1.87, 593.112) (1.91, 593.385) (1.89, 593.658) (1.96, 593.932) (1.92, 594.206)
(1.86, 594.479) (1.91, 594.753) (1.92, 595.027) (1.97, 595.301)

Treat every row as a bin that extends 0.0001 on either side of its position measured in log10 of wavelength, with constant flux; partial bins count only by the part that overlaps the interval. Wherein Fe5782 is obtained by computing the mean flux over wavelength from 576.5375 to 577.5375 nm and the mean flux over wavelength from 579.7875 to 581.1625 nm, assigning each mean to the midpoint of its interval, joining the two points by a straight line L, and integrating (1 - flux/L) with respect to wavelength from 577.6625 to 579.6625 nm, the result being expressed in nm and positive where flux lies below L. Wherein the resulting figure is 0.18 nm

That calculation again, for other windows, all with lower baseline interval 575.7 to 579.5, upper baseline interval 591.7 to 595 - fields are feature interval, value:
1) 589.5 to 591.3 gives 0.106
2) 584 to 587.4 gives 0.094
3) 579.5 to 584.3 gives -0.125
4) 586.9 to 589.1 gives 0.028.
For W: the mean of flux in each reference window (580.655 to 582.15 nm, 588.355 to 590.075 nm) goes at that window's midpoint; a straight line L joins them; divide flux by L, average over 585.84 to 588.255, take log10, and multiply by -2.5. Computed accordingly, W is -0.08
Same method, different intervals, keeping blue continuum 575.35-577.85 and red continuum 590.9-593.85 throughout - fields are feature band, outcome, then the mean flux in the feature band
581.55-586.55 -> 0.021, 2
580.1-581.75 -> -0.025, 2.12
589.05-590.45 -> 0.144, 1.73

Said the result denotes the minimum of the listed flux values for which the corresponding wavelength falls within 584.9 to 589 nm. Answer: 1.84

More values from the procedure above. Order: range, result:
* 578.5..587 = 1.86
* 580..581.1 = 2.06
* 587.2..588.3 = 2.03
